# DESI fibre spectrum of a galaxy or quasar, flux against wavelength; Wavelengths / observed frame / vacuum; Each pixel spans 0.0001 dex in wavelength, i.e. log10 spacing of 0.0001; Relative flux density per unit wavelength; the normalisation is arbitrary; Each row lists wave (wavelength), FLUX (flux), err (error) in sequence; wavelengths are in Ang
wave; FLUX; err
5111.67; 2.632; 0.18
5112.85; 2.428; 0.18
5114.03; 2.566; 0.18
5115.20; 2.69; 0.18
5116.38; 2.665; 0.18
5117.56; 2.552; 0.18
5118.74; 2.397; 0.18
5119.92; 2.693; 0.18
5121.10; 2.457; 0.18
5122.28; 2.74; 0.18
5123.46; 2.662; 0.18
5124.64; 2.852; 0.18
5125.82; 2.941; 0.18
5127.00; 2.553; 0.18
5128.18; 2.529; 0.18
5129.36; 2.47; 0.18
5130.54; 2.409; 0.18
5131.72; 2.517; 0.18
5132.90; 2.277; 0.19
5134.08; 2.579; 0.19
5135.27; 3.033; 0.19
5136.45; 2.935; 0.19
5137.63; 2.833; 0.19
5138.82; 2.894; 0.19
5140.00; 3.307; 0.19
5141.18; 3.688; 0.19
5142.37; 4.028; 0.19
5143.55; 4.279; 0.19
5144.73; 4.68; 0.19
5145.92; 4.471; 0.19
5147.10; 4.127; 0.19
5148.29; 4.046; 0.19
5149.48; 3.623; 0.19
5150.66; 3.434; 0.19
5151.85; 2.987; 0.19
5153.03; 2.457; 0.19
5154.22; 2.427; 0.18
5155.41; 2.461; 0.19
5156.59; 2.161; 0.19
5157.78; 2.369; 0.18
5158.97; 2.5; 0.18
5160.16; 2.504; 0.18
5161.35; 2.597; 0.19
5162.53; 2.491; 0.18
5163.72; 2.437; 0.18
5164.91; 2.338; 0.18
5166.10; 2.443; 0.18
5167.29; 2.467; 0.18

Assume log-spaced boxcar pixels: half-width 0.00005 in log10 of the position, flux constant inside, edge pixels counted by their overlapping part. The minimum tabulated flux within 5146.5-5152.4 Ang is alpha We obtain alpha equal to 2.987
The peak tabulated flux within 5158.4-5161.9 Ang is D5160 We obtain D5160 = 2.597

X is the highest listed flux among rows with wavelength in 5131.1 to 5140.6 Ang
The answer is 3.307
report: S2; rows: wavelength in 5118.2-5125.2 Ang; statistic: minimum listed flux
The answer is 2.397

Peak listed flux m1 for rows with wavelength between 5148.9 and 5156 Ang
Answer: 3.623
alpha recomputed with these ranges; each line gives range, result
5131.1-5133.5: 2.277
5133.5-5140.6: 2.579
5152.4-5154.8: 2.427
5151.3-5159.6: 2.161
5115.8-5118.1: 2.552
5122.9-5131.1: 2.409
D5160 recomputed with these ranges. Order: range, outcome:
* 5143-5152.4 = 4.68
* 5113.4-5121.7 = 2.693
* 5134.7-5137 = 3.033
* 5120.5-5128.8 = 2.941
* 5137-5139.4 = 2.894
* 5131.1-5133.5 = 2.517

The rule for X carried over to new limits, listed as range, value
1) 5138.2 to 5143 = 4.028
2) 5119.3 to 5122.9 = 2.74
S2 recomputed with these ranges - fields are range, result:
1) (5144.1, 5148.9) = 4.046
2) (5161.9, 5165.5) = 2.338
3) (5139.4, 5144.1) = 3.307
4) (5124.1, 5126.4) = 2.852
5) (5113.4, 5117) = 2.566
